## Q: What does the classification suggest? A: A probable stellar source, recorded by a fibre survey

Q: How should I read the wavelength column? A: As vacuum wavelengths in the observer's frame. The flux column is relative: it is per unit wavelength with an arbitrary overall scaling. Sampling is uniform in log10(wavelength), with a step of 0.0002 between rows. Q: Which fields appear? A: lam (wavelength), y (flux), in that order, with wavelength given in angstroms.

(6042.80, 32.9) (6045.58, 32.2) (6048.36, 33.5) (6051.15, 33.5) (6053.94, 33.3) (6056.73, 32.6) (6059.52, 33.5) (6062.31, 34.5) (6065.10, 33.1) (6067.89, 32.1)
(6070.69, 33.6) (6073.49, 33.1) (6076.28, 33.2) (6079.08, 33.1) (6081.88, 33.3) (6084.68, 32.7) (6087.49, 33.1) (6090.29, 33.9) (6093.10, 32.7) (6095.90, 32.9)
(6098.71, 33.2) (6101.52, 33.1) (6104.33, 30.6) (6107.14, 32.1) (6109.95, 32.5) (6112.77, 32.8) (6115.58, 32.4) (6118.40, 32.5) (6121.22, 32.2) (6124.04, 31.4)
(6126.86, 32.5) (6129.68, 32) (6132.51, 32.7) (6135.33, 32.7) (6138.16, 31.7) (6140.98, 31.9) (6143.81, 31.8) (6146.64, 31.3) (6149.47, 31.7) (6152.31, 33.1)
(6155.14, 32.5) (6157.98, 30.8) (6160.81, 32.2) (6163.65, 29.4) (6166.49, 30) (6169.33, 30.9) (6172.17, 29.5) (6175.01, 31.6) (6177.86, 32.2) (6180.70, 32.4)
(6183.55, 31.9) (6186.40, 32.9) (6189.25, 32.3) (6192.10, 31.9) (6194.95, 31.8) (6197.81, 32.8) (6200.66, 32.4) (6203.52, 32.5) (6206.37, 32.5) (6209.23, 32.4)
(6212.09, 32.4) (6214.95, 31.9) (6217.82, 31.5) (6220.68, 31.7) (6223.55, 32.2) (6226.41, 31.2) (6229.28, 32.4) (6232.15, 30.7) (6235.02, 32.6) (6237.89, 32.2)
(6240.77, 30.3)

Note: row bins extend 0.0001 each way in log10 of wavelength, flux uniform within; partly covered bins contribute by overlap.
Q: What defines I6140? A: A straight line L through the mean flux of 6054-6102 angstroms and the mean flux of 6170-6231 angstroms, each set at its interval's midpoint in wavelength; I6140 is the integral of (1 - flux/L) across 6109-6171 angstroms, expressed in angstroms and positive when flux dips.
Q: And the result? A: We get 1.4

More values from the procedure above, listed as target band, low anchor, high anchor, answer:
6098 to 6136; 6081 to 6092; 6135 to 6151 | 0.15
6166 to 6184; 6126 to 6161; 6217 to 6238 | 0.41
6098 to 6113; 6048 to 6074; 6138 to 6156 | 0.14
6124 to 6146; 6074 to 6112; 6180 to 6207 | 0.34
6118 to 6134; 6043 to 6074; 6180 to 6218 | 0.26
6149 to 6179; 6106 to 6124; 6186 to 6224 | 0.96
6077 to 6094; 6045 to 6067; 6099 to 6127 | -0.21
